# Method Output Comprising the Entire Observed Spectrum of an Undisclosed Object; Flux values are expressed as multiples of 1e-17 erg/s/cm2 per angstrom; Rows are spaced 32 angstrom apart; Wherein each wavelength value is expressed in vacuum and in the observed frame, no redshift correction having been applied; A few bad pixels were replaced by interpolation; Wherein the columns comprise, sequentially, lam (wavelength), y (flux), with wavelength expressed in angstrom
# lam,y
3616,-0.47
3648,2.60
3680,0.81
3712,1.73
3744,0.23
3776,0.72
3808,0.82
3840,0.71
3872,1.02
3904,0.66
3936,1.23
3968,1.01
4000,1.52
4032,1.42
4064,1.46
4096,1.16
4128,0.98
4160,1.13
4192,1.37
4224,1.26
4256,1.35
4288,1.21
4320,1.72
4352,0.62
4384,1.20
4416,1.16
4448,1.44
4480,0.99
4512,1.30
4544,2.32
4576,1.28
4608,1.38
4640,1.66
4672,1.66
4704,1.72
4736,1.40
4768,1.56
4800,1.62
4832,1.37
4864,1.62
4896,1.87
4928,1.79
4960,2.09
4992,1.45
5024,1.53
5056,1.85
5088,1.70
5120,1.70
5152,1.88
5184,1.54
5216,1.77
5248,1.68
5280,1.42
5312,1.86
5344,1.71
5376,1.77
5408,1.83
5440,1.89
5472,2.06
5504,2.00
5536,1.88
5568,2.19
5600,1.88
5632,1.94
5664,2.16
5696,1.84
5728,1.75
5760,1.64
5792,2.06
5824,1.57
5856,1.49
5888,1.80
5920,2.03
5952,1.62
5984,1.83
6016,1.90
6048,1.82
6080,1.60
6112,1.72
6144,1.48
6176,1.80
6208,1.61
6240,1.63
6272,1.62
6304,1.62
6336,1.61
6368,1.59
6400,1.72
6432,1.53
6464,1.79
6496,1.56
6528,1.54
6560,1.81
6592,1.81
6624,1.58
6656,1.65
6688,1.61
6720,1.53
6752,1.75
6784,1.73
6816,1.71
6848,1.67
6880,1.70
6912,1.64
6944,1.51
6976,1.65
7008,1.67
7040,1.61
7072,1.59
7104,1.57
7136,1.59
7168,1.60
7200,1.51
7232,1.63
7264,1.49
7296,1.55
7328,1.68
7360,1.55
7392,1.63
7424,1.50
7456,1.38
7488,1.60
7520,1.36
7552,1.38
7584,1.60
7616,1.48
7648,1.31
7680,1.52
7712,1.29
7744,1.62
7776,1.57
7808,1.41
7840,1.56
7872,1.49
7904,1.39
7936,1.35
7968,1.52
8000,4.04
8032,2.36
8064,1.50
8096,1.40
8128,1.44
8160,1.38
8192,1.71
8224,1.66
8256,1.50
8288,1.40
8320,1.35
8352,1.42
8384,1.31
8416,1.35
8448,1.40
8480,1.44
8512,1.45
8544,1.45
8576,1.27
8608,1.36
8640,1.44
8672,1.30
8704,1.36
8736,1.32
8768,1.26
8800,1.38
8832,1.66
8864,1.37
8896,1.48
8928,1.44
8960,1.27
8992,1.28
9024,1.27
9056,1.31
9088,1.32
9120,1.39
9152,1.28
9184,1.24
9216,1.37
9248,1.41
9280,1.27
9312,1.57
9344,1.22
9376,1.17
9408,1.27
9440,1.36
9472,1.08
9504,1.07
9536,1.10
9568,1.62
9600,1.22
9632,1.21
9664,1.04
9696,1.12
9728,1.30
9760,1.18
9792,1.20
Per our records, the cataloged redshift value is 0.220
